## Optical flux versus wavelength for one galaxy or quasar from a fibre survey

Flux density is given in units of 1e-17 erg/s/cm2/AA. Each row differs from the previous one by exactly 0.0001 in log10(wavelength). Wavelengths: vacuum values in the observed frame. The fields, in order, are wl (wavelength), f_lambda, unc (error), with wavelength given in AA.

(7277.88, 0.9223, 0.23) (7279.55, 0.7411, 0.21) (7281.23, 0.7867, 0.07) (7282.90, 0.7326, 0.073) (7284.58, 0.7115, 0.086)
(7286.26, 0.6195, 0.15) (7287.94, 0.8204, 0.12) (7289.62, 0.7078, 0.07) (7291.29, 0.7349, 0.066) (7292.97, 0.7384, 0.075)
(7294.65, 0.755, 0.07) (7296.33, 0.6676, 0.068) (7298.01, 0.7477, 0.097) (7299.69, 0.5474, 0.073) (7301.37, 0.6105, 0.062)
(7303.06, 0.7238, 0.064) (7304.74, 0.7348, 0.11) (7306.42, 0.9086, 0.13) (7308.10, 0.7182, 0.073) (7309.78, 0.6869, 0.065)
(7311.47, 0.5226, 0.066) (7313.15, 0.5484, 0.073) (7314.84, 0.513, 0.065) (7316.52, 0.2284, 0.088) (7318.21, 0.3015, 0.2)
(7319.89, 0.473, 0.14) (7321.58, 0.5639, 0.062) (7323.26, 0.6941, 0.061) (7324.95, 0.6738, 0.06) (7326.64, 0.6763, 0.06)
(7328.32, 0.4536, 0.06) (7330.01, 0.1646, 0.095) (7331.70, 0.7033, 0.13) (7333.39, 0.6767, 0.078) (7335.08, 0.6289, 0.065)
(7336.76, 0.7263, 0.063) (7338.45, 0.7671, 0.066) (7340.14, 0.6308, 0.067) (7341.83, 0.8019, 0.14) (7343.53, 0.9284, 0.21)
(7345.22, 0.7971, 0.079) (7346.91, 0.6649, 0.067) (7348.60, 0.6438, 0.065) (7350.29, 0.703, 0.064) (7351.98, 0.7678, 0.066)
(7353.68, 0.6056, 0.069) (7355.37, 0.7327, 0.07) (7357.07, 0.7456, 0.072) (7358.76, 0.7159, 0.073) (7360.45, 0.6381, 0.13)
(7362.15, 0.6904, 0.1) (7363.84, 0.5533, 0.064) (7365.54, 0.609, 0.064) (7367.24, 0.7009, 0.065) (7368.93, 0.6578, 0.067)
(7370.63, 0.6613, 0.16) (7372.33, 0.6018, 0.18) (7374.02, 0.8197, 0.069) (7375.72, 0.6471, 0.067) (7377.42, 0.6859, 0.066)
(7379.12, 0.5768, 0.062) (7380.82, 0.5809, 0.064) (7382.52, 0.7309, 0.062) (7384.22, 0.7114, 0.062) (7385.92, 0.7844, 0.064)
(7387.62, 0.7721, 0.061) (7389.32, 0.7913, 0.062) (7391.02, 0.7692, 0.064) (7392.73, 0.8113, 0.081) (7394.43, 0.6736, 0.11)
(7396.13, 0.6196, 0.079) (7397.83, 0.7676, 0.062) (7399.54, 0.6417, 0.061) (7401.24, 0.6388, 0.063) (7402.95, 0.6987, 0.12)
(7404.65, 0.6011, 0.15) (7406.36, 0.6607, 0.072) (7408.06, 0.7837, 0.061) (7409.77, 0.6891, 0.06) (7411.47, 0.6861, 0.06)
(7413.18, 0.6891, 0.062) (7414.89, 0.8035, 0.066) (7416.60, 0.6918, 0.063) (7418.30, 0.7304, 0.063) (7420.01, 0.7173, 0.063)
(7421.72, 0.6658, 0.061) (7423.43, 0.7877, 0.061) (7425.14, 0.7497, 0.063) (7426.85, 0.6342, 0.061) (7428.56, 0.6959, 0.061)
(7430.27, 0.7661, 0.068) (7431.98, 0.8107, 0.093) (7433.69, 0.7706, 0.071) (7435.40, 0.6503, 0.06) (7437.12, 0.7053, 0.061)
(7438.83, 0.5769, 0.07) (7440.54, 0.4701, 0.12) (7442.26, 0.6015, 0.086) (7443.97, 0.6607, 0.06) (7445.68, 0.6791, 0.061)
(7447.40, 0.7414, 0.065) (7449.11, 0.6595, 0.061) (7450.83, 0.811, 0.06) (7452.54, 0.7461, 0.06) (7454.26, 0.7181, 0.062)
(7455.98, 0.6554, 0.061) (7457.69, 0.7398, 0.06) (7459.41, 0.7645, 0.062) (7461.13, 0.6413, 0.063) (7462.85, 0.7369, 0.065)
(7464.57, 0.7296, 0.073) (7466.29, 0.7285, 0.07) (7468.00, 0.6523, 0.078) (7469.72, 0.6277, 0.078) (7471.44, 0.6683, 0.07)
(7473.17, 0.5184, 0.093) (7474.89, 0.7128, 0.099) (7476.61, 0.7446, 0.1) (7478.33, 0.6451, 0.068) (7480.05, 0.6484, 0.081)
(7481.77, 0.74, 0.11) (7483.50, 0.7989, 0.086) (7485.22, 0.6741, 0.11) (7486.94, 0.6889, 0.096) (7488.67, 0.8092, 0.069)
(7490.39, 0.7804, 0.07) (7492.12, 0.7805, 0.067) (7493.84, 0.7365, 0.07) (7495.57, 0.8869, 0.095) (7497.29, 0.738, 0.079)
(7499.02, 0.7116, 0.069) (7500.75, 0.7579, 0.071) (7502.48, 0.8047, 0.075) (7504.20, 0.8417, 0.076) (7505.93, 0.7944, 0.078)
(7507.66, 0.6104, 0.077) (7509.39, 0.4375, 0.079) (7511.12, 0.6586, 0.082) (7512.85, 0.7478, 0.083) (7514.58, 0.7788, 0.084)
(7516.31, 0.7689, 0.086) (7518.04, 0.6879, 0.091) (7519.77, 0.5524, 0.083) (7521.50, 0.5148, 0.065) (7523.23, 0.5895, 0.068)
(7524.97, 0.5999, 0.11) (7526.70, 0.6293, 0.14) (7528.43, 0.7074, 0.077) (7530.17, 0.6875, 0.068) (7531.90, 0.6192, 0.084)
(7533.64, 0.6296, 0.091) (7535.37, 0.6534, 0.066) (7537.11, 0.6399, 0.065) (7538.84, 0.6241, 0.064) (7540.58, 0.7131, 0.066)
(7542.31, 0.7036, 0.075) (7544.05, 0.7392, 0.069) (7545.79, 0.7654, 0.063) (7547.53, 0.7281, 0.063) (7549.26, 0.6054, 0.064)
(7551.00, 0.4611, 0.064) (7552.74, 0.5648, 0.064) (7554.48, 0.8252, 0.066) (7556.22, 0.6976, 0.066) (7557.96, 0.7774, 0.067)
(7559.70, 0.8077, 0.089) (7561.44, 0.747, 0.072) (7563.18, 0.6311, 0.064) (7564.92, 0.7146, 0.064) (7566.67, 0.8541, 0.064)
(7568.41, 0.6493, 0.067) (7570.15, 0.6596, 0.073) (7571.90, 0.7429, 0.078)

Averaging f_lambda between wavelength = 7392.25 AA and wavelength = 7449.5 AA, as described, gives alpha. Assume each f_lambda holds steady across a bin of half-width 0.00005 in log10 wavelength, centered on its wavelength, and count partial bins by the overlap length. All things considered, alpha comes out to 0.692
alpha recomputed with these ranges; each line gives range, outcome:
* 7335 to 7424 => 0.702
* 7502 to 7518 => 0.712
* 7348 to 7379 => 0.675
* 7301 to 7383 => 0.645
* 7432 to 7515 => 0.704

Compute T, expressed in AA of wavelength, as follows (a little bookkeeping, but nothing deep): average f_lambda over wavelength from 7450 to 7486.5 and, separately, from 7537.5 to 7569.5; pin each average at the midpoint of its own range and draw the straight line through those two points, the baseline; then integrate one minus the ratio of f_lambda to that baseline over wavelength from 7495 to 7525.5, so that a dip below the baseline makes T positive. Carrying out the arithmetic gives 0.31 AA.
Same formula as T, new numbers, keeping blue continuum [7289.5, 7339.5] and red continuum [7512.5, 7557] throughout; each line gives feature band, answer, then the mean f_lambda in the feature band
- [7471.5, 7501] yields -3.31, 0.725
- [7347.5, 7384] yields -2.43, 0.671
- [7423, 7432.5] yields -1.41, 0.736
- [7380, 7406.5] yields -2.95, 0.704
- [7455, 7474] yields -0.91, 0.679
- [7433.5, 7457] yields -1.03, 0.673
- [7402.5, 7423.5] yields -2.21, 0.705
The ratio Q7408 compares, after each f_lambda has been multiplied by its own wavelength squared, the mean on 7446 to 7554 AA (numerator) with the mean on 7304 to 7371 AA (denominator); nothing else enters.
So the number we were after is 1.13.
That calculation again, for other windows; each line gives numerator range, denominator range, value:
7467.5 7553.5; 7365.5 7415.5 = 1.01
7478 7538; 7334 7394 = 1.03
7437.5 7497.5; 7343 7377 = 1.04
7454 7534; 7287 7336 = 1.18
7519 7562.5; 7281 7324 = 1.10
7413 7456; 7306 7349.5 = 1.17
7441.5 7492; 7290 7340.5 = 1.18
